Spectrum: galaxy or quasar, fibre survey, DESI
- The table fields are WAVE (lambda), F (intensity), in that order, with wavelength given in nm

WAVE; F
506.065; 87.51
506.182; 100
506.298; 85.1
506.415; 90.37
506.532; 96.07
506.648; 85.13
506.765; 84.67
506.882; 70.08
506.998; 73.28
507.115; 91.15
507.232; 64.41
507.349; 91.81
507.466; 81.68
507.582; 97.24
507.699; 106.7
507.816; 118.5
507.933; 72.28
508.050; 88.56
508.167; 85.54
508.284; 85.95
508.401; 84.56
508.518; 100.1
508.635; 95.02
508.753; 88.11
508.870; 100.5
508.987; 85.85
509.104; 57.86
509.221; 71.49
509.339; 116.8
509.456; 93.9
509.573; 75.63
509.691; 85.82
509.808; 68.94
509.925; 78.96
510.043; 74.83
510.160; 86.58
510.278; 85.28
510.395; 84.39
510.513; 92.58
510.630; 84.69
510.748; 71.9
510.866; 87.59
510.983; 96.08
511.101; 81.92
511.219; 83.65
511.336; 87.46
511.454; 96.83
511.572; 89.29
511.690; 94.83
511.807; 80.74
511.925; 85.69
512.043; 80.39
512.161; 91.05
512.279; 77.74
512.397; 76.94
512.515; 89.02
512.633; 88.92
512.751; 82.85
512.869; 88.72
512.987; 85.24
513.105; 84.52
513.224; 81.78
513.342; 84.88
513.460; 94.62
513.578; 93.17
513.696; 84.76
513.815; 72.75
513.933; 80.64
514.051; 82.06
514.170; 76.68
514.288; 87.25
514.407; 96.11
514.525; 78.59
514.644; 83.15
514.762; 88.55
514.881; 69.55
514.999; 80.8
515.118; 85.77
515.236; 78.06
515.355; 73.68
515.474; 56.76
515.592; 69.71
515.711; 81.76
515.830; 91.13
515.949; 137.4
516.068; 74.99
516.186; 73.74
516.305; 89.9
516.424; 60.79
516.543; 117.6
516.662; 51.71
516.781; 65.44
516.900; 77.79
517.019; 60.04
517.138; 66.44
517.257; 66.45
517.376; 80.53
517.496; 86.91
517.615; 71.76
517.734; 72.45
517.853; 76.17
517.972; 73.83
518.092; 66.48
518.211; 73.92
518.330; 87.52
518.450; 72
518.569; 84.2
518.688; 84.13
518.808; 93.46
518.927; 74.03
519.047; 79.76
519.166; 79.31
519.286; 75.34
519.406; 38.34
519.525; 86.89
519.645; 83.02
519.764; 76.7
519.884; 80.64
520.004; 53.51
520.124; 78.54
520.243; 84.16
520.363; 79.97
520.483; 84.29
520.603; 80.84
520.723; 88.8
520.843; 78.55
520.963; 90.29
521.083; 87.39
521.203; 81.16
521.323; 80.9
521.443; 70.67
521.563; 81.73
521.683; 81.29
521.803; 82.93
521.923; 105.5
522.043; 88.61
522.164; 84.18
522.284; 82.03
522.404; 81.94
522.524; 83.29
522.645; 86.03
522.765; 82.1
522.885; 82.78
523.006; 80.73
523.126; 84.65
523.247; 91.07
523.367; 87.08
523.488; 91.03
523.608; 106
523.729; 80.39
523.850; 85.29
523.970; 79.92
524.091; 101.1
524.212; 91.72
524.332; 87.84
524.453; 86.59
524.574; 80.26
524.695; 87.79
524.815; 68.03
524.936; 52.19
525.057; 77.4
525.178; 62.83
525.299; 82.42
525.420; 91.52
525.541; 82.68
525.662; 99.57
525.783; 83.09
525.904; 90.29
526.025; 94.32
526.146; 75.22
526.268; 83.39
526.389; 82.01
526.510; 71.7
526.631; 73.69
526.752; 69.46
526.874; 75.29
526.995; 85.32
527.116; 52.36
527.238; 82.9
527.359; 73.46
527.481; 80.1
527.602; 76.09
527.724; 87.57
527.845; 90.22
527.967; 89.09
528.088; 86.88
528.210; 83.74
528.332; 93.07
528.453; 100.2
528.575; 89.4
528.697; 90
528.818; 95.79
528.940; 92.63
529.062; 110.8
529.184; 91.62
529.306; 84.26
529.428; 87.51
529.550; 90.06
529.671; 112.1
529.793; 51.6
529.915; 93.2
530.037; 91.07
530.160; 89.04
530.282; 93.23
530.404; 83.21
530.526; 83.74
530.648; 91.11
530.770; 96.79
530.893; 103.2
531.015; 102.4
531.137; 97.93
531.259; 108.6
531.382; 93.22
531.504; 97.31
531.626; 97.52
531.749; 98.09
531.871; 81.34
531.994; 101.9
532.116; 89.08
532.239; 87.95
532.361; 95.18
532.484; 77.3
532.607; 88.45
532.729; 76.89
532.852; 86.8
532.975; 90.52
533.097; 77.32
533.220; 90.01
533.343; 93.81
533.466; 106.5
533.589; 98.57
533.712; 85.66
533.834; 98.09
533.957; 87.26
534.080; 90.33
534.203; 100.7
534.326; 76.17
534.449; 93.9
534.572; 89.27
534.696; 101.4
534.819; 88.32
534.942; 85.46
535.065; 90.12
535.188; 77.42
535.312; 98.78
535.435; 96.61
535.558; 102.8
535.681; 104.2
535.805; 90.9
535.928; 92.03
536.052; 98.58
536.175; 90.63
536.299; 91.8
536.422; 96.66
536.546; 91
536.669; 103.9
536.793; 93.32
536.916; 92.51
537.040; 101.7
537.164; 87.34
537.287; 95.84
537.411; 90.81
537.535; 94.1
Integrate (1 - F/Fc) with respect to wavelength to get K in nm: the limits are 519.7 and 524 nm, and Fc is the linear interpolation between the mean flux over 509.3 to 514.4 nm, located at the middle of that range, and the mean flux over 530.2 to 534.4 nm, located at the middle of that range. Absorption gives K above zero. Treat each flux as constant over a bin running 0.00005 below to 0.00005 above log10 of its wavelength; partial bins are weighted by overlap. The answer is 0.25 nm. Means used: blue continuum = 85.3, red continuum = 92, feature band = 83.5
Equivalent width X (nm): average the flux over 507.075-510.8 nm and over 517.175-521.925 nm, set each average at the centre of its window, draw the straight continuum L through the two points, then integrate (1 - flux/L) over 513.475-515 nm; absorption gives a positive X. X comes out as -0.01 nm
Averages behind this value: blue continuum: 86.5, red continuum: 78.5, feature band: 83.1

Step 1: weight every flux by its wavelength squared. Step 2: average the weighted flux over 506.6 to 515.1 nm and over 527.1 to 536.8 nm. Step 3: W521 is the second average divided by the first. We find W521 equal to 1.2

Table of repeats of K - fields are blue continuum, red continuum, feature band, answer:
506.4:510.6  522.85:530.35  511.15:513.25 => 0.00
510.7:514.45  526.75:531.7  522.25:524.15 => 0.03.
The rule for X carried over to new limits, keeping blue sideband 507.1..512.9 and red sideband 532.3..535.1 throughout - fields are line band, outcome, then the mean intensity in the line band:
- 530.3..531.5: -0.081 nm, 95.6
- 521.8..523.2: 0.044 nm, 85.5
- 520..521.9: 0.140 nm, 81.6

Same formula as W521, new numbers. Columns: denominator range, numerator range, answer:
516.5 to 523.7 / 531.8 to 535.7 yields 1.19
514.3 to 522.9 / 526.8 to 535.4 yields 1.18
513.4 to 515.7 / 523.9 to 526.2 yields 1.07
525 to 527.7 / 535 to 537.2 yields 1.23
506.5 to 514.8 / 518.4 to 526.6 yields 1.00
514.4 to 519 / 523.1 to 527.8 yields 1.08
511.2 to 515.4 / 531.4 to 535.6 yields 1.17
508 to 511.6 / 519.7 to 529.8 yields 1.03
